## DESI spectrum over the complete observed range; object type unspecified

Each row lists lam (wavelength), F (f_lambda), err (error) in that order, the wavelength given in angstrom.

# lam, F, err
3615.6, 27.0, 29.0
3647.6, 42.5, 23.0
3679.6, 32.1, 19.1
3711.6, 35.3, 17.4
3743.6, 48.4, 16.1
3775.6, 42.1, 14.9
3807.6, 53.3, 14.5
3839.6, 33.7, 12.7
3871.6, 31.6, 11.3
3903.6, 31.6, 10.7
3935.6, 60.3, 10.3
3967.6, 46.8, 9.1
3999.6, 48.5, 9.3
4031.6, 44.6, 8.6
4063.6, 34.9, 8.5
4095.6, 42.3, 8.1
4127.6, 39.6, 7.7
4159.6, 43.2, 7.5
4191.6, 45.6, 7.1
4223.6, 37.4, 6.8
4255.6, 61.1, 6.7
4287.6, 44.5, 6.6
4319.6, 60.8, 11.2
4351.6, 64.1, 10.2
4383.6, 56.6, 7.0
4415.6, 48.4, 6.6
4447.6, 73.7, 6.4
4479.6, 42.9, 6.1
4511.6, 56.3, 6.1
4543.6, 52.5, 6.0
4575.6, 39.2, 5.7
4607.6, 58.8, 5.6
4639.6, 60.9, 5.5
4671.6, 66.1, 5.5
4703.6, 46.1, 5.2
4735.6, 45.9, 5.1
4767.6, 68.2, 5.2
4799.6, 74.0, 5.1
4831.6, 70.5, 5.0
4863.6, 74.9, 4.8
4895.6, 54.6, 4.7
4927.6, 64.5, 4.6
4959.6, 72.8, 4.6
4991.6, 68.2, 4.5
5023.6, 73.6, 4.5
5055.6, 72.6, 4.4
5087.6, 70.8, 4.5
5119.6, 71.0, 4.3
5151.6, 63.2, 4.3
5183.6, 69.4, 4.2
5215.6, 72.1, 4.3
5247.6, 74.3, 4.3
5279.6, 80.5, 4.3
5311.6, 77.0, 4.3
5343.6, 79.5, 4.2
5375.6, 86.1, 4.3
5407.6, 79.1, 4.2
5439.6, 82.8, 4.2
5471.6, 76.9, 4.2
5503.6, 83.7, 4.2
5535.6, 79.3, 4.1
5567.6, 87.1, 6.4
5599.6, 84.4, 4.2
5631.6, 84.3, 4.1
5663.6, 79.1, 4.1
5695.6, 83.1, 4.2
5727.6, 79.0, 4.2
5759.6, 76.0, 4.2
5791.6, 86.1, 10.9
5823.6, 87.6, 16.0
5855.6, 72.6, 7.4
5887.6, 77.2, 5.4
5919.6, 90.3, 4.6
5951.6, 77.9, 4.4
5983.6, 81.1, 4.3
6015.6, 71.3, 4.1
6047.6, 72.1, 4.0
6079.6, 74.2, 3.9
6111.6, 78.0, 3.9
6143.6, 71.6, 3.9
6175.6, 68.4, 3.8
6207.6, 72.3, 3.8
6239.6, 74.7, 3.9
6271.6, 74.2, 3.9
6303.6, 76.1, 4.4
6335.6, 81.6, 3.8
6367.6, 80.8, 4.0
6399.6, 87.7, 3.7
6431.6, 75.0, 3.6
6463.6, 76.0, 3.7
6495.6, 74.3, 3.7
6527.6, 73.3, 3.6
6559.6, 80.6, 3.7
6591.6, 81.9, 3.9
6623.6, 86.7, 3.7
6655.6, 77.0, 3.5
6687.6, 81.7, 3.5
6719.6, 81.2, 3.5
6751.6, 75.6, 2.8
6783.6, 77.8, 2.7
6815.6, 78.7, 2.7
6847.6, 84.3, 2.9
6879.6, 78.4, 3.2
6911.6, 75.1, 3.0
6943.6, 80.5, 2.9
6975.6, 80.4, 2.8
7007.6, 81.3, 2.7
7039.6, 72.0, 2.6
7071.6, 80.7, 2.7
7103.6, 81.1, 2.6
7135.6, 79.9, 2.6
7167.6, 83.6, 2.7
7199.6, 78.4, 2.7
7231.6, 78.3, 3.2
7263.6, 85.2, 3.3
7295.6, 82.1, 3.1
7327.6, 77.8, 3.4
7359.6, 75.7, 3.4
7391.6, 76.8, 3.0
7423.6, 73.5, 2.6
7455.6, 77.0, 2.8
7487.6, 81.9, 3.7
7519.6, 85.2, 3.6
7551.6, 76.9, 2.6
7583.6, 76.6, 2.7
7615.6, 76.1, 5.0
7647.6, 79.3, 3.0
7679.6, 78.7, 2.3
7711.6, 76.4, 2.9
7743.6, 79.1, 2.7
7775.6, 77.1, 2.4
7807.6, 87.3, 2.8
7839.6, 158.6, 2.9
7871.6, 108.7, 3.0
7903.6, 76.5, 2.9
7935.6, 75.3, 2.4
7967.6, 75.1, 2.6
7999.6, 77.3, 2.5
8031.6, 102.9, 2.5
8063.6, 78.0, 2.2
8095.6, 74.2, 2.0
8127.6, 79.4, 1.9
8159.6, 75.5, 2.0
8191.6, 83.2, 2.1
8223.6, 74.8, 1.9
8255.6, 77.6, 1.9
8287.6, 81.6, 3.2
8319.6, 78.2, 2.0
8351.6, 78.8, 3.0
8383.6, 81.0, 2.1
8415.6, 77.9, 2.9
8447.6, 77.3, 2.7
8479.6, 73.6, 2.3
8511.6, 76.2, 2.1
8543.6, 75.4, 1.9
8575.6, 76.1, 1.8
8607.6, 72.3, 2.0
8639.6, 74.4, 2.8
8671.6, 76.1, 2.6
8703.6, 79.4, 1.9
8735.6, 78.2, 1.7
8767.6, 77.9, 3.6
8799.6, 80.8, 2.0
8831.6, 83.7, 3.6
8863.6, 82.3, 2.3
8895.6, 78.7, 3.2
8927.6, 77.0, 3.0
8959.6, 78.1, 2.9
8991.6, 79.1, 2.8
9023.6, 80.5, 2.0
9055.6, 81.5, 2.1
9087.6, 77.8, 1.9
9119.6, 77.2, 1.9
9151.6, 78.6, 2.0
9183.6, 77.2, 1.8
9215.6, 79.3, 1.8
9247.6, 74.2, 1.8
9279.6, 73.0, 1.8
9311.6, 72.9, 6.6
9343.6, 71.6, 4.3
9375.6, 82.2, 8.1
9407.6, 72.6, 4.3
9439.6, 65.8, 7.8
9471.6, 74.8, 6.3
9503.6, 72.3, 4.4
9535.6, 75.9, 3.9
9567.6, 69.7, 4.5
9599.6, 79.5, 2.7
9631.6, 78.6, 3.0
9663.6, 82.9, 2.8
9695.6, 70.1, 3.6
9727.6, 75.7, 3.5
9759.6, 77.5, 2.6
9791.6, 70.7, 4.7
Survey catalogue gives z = 0.194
